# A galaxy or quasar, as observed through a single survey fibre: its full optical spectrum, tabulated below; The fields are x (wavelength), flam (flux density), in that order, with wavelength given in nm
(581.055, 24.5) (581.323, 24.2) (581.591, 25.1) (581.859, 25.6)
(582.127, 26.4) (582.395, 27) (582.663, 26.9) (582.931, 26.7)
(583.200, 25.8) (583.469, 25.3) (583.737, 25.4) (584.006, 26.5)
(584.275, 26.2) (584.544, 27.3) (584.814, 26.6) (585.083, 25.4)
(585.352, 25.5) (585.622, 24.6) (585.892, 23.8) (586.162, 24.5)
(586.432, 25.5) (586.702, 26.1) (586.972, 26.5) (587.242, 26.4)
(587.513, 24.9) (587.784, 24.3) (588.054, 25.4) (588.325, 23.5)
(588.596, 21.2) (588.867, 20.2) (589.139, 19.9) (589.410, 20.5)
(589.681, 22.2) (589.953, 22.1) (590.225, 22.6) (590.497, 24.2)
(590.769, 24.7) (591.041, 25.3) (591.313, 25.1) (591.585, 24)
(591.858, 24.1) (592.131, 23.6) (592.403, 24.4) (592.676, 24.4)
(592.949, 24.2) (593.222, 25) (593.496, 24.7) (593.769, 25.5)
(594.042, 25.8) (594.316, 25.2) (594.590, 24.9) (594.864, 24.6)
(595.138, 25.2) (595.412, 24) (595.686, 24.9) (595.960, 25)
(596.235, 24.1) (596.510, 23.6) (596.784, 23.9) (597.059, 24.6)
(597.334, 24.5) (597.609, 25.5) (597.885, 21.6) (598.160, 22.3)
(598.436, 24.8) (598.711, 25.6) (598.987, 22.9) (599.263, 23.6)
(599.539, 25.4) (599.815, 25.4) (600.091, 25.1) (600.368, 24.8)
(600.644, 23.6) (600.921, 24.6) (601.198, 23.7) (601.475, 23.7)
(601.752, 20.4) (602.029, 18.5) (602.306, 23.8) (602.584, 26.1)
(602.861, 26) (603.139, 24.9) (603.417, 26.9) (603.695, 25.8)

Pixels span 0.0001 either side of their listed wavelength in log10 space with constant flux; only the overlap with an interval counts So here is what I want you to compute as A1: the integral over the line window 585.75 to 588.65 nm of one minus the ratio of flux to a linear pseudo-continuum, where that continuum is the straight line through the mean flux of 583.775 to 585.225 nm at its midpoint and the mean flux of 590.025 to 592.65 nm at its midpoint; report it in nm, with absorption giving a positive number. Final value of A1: 0.074 nm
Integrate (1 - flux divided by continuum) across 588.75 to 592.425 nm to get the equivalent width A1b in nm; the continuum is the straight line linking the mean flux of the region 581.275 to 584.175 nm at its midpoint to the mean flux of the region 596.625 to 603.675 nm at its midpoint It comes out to 0.30 nm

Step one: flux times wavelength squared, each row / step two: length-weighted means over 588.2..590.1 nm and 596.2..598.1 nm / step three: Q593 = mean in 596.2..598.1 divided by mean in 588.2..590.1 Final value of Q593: 1.1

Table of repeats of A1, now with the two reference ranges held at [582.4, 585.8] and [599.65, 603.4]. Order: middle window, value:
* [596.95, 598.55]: 0.04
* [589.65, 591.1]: 0.10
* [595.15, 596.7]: 0.02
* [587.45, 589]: 0.14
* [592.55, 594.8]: 0.00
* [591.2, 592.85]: 0.06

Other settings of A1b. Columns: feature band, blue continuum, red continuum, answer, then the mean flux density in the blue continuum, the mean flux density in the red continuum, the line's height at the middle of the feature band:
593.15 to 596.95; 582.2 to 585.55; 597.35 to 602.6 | -0.04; 26.2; 23.7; 24.5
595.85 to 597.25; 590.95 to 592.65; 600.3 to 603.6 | 0.00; 24.4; 23.9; 24.2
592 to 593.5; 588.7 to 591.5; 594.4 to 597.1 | -0.05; 22.7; 24.5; 23.5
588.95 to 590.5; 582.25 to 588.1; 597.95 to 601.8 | 0.22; 25.8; 24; 25.2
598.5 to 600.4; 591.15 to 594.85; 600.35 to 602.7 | -0.09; 24.7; 23.1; 23.5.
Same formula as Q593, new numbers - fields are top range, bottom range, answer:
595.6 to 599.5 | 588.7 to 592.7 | 1.07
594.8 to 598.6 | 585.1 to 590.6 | 1.05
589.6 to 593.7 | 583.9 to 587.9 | 0.96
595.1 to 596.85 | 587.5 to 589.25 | 1.10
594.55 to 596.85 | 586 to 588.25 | 0.99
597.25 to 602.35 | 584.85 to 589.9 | 1.03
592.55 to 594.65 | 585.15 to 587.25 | 1.01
